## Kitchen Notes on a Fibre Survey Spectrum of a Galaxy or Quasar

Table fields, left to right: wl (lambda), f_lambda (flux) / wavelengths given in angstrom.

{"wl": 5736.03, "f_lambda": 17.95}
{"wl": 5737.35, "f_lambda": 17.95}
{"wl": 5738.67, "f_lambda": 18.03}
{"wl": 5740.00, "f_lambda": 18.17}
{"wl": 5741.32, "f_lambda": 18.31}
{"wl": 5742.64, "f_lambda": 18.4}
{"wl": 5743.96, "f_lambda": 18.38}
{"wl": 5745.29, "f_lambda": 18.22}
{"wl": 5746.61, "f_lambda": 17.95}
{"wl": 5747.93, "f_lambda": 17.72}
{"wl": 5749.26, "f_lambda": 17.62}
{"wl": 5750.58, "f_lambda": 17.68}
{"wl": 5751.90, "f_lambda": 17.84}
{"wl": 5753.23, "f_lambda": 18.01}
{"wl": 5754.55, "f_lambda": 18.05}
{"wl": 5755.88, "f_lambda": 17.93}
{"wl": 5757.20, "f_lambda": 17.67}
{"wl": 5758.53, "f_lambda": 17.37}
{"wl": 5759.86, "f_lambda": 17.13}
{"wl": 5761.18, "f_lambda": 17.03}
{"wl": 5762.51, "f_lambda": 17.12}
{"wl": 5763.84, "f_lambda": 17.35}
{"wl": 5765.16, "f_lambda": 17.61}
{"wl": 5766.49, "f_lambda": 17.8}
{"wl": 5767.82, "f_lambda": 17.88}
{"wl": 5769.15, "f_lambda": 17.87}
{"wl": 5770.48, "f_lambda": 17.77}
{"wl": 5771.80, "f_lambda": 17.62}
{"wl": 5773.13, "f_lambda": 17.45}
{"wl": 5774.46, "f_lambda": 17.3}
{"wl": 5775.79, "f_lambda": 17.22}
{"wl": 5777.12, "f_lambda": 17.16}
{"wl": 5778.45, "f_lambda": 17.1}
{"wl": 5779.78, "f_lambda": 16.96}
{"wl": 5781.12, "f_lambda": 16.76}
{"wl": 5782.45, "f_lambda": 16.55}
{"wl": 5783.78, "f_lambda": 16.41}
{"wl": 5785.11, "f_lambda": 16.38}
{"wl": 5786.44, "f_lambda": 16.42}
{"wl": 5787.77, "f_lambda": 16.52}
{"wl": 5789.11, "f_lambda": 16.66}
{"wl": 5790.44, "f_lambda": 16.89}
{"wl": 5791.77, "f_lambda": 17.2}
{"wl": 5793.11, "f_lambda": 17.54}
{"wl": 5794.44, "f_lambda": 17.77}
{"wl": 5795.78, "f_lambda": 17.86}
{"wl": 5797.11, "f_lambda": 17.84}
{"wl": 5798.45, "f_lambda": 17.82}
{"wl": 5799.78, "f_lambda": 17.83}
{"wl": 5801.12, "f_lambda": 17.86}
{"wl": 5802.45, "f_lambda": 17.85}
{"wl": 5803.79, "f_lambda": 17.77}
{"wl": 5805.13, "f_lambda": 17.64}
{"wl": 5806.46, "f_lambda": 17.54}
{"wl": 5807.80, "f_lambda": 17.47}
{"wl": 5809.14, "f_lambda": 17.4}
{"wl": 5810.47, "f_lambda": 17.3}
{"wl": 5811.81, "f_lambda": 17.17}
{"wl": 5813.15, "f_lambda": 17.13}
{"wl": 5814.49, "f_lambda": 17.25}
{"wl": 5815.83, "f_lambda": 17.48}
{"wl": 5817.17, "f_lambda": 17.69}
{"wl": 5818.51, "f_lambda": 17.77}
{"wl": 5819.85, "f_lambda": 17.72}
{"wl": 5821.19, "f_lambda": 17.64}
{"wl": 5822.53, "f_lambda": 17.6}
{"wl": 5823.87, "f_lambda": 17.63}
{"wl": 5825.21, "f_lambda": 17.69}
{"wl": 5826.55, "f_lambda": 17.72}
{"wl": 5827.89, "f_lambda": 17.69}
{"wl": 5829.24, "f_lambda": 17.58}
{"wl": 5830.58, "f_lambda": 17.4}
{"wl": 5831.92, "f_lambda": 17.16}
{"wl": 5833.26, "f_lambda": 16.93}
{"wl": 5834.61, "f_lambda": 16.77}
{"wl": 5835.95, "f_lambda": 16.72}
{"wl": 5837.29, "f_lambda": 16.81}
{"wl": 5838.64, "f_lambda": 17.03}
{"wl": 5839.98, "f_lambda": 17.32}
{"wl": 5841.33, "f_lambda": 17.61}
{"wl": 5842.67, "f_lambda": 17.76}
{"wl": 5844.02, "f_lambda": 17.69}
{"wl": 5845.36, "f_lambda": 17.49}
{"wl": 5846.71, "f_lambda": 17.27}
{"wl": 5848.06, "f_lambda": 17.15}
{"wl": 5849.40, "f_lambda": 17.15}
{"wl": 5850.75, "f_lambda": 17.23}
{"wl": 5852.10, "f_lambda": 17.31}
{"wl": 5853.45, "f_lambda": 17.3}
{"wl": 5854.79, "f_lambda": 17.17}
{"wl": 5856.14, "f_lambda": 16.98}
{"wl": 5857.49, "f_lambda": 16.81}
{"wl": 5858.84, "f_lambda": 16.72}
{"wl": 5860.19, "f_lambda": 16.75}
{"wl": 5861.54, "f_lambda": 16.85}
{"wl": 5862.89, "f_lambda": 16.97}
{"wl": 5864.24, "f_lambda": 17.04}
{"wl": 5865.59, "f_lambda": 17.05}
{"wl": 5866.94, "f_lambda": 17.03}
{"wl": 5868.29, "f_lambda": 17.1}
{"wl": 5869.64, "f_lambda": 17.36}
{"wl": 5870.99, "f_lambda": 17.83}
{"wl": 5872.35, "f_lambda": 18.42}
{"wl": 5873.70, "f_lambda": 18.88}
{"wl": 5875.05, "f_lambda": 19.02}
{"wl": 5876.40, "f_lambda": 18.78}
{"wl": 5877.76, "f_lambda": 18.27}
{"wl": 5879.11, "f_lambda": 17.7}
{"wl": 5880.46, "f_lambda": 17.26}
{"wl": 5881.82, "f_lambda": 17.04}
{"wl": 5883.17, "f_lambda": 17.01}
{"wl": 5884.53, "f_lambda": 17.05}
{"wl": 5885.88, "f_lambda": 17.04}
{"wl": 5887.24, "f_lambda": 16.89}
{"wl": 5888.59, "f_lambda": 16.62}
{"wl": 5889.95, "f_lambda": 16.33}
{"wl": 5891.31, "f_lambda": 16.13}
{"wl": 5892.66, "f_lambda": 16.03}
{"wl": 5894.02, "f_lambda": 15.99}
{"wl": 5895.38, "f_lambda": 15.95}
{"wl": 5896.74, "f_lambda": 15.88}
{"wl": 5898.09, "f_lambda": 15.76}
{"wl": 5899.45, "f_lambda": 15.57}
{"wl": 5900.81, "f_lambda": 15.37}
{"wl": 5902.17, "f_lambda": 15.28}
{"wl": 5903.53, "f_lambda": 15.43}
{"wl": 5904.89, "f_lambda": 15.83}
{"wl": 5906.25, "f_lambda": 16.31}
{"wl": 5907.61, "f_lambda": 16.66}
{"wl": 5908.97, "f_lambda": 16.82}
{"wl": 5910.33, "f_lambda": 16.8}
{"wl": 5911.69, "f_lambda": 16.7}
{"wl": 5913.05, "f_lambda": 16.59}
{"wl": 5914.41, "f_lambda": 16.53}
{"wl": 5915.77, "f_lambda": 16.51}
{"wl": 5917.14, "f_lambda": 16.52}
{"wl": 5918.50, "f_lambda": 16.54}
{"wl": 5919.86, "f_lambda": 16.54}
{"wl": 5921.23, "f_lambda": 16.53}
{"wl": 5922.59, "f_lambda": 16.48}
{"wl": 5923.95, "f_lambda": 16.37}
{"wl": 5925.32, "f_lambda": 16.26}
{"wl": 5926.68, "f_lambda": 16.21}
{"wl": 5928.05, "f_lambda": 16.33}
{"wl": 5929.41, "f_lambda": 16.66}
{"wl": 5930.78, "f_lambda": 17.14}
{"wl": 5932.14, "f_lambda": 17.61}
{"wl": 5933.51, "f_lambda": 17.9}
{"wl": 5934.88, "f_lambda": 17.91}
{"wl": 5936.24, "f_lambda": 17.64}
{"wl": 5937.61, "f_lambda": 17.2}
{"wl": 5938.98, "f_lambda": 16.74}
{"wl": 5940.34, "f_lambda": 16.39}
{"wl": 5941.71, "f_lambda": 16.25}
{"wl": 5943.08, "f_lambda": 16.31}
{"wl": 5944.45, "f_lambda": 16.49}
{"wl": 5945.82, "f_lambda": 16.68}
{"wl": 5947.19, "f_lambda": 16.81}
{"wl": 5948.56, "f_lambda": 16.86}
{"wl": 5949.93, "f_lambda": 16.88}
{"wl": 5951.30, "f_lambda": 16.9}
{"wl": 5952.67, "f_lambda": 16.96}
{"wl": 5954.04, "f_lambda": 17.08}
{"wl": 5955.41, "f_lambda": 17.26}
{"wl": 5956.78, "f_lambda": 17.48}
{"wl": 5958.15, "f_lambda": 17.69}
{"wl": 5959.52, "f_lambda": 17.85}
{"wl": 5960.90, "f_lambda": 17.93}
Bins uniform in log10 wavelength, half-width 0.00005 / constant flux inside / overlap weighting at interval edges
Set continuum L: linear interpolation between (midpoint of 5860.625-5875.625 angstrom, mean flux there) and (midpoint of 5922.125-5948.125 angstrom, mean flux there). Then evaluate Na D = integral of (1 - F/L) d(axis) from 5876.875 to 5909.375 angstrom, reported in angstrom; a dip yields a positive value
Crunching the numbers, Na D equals 1.6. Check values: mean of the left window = 17.6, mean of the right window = 16.8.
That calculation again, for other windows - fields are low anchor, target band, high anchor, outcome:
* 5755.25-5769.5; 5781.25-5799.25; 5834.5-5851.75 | 0.4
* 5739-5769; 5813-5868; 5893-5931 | -1.0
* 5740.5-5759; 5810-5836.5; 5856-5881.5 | 0.4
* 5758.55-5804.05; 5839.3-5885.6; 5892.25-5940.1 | -1.7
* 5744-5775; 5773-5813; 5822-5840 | 0.5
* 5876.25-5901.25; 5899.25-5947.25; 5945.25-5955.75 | 0.7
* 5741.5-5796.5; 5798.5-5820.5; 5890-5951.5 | -0.5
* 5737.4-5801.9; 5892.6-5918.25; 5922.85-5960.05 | 1.4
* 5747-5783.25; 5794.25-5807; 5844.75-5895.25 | -0.3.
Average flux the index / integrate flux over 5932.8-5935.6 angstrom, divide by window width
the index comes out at 17.9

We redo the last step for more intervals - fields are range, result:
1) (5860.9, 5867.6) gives 17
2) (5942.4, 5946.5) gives 16.5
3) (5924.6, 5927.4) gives 16.2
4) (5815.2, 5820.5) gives 17.7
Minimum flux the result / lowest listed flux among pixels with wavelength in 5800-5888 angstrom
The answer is 16.72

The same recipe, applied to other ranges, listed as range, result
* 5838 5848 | 17.03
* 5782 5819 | 16.38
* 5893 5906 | 15.28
